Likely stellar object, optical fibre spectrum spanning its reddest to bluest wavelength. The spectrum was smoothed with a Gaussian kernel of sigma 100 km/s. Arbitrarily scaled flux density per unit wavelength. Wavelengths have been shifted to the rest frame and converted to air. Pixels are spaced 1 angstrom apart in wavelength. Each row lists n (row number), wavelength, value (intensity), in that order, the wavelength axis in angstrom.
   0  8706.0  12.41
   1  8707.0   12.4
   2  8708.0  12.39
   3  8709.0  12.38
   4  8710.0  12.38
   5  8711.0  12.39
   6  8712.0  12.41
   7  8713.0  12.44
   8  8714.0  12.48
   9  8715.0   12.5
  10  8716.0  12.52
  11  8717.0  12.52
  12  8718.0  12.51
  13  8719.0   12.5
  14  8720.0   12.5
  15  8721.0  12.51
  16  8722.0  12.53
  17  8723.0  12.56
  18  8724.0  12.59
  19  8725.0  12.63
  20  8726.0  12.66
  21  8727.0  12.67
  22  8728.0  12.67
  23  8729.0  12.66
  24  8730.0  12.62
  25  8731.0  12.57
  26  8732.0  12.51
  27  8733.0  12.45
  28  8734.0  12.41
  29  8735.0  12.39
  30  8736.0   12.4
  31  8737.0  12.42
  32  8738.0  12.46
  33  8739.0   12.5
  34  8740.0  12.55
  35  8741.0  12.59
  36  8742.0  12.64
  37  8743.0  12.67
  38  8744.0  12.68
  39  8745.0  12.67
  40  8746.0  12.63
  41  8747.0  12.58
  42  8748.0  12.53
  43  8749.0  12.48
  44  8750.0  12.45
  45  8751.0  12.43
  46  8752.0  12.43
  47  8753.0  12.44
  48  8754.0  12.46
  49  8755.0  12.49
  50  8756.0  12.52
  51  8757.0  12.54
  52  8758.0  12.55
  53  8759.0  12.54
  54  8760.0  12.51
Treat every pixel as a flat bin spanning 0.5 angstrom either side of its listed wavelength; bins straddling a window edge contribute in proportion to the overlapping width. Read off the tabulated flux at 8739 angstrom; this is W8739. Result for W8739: 12.5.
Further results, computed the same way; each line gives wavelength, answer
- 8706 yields 12.41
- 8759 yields 12.54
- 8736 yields 12.4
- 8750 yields 12.45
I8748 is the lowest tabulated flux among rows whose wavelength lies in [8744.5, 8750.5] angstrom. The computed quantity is 12.45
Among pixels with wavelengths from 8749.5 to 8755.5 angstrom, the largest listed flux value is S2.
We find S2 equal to 12.49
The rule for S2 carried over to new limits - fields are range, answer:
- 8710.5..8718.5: 12.52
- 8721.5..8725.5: 12.63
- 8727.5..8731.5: 12.67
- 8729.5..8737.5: 12.62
